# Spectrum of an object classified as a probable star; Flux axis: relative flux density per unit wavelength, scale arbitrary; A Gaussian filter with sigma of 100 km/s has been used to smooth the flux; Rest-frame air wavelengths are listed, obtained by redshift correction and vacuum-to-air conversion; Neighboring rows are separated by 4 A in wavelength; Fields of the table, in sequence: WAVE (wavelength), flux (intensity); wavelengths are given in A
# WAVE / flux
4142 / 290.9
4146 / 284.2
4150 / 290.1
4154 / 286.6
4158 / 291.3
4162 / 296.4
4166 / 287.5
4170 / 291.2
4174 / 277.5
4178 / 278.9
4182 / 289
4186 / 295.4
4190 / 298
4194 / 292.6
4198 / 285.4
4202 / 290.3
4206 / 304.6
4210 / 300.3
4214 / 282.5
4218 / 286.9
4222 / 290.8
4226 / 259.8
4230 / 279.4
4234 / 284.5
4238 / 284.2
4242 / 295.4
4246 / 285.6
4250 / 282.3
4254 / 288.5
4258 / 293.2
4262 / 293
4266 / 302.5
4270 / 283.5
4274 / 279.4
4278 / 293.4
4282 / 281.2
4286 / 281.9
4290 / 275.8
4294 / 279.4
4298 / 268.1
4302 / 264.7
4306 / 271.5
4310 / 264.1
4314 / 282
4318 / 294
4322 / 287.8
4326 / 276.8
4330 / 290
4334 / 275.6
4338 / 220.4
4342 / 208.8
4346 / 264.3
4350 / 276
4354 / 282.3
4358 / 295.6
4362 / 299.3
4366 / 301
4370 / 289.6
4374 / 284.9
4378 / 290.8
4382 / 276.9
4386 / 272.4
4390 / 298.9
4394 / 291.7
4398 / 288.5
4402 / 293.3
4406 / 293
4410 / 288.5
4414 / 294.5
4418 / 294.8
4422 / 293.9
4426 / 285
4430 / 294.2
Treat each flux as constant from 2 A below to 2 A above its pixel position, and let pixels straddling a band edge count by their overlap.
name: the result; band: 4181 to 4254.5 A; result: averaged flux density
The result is 288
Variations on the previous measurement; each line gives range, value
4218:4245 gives 283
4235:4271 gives 290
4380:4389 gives 277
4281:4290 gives 280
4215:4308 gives 283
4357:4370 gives 297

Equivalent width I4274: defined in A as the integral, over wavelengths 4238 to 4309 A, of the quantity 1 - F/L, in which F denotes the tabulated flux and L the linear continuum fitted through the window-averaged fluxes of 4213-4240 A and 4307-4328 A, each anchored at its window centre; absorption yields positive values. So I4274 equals -0.6 A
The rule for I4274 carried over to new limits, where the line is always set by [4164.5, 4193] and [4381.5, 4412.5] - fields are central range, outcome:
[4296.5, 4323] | 1.2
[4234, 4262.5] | 0.0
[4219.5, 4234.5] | 0.5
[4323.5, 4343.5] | 2.2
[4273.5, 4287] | 0.2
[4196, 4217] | -0.3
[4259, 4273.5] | -0.2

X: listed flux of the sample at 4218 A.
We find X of 286.9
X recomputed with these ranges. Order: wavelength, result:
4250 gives 282.3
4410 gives 288.5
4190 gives 298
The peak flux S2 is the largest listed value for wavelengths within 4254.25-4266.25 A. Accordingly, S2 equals 302.5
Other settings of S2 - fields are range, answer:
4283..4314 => 282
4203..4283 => 304.6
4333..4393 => 301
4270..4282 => 293.4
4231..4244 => 295.4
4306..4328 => 294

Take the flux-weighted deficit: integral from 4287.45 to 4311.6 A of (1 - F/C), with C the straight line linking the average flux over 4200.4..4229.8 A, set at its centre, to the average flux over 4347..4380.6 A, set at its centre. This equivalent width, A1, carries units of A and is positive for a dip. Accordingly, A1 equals 1.4 A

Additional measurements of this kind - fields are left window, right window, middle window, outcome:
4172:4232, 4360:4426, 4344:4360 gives 0.57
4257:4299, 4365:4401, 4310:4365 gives 2.54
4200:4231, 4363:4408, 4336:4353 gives 2.60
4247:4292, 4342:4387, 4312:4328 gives -0.06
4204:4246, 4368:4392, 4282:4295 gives 0.32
